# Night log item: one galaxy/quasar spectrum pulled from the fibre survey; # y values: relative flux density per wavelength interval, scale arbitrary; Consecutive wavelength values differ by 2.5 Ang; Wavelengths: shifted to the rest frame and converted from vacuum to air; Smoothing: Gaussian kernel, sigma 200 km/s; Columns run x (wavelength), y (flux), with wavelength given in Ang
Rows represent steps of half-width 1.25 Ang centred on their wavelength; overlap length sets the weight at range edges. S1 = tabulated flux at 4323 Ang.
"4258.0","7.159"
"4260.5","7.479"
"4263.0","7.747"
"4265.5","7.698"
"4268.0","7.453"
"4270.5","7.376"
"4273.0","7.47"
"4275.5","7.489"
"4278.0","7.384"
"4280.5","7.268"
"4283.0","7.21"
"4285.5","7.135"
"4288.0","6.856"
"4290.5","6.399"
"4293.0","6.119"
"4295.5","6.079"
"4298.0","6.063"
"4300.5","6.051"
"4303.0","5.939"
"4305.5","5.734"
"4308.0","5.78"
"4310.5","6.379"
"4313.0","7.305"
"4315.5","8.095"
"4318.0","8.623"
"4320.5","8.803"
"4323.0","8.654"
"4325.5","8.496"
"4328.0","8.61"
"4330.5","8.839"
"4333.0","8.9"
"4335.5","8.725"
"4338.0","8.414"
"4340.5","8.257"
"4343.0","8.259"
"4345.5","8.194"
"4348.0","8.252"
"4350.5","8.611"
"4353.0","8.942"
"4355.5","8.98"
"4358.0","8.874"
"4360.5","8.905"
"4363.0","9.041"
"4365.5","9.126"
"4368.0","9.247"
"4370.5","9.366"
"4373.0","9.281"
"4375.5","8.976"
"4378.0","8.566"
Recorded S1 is 8.654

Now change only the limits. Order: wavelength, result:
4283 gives 7.21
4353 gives 8.942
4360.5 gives 8.905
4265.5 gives 7.698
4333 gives 8.9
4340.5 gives 8.257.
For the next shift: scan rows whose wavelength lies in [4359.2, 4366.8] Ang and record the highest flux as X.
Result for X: 9.126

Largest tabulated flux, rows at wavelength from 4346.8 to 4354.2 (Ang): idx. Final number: 8.942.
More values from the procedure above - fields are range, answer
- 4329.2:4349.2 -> 8.9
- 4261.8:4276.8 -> 7.747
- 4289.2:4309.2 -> 6.399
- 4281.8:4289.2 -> 7.21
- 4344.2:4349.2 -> 8.252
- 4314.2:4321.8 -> 8.803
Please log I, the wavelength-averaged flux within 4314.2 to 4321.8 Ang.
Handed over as 8.5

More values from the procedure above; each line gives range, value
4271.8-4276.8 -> 7.48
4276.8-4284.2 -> 7.29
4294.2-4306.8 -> 5.97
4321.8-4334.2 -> 8.7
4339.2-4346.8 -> 8.24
